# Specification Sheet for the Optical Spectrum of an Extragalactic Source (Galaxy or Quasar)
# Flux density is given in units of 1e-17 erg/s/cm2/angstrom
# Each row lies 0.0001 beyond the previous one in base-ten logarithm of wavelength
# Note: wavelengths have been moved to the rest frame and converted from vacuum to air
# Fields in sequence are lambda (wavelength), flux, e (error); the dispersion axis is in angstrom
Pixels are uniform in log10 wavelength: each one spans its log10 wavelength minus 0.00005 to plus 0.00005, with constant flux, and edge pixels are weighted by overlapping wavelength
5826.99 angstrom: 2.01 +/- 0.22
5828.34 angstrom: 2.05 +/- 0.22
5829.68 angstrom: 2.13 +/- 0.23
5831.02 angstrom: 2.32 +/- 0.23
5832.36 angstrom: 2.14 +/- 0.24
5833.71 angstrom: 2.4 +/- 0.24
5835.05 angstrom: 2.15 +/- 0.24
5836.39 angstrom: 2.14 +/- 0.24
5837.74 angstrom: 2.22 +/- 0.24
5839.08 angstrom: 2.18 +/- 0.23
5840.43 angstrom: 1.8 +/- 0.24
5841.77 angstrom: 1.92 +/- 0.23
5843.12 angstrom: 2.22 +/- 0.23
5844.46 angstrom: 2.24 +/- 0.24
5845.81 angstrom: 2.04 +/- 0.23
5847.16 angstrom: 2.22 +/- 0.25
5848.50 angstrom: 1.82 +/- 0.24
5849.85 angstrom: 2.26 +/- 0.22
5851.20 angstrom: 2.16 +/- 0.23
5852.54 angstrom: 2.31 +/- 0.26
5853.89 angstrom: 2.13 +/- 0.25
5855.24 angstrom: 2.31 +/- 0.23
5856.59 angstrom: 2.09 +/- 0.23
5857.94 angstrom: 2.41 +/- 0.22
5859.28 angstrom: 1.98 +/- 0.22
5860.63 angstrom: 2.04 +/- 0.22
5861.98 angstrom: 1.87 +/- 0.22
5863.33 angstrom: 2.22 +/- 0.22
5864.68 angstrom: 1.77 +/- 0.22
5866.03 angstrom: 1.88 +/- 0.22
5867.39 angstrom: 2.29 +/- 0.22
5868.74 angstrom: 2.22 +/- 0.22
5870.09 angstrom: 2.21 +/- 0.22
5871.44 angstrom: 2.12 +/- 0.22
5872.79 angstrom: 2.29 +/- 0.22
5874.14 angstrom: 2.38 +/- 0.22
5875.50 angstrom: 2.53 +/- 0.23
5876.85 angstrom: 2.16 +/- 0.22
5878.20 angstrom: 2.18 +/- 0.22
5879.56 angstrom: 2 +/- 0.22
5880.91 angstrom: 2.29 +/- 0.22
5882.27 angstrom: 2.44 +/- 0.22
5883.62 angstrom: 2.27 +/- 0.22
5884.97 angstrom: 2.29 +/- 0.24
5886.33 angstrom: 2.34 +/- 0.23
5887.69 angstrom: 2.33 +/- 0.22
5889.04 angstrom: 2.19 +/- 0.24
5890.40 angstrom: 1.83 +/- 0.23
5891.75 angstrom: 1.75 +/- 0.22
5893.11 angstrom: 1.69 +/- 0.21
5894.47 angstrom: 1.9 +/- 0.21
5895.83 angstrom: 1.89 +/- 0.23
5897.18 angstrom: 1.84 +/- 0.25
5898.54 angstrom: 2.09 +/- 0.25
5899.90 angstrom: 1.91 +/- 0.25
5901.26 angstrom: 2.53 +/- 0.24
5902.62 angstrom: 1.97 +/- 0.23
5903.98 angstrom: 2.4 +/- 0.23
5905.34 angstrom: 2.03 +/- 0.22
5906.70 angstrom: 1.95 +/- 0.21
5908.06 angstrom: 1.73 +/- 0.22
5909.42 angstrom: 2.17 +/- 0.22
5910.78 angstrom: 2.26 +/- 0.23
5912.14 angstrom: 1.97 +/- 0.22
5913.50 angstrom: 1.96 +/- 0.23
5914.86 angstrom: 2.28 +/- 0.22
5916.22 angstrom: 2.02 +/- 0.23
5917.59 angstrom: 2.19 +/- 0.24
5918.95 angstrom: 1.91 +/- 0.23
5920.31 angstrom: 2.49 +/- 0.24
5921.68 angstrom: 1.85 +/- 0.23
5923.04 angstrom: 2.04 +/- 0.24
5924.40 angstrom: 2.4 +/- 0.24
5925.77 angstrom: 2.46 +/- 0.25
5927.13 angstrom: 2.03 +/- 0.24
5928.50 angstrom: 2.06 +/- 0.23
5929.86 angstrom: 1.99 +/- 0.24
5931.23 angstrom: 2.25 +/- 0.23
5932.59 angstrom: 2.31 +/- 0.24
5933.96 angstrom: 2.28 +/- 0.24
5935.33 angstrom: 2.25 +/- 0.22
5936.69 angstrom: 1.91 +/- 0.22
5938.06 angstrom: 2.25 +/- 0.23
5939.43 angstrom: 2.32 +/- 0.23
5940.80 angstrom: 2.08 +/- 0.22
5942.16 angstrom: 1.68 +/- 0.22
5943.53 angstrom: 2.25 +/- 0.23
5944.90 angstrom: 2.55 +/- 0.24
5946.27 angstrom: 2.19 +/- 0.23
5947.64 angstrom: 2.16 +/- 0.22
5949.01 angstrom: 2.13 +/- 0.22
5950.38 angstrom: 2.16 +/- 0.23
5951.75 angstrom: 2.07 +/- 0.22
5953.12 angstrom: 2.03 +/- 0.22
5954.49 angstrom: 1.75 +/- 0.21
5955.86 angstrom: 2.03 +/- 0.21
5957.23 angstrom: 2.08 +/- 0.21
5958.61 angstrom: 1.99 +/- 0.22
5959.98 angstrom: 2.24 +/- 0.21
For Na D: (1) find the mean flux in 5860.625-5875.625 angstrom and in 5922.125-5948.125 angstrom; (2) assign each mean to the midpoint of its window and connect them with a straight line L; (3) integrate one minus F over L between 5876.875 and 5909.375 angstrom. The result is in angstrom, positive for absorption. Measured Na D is 1.1 angstrom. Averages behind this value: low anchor 2.14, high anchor 2.18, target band 2.08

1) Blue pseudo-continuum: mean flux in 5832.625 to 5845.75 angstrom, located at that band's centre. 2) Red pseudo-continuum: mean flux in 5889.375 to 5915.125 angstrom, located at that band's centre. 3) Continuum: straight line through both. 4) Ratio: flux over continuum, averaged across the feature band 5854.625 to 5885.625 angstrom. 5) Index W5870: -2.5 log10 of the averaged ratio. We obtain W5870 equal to -0.058 mag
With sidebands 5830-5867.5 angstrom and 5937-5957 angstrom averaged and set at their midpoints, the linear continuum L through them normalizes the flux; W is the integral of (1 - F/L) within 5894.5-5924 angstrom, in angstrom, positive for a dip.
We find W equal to 0.7 angstrom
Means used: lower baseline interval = 2.12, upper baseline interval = 2.11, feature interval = 2.07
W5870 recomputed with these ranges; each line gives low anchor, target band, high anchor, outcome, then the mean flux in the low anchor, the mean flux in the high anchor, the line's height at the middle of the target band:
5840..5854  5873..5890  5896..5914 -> -0.098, 2.11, 2.06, 2.08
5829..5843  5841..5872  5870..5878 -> 0.050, 2.14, 2.28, 2.22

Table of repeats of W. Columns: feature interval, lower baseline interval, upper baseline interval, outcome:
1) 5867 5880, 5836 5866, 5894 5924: -1.0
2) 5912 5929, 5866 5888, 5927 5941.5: 0.4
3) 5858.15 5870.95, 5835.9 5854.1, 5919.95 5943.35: 0.4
